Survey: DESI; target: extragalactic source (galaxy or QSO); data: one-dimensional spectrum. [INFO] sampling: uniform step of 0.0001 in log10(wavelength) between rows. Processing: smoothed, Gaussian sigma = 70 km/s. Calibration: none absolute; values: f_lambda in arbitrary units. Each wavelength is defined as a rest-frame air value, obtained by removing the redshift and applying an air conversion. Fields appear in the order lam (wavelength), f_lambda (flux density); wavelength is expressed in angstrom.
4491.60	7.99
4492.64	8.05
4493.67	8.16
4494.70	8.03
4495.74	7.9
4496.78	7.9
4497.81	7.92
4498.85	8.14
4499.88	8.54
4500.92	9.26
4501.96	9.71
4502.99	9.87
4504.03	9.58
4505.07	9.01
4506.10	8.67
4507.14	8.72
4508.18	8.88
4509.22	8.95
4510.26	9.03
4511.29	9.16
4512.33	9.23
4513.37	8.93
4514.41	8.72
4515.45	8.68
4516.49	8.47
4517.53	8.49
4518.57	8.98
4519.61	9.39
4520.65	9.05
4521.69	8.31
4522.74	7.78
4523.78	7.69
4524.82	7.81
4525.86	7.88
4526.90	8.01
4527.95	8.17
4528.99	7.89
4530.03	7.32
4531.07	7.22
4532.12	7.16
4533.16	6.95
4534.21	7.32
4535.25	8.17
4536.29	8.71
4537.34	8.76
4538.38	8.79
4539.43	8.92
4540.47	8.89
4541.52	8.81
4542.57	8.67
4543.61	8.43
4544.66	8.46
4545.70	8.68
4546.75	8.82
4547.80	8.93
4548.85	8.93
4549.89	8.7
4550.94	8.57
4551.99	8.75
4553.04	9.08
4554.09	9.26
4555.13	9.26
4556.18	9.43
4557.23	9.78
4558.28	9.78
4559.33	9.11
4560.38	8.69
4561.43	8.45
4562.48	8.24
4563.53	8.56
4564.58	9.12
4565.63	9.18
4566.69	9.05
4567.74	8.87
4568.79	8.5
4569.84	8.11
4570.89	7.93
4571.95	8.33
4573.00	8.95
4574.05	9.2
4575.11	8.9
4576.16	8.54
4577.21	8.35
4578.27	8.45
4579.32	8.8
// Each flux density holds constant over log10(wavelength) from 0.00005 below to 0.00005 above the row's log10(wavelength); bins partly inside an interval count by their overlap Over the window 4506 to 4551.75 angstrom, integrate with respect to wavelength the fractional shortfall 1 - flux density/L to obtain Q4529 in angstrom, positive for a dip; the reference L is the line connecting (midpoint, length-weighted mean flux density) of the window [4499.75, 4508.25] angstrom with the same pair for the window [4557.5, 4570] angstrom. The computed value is 2.9 angstrom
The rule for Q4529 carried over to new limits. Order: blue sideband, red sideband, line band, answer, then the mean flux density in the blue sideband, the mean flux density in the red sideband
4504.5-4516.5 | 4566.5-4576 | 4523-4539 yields 1.7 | 8.89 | 8.63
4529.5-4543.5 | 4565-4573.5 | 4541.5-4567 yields -1.6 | 8.14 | 8.62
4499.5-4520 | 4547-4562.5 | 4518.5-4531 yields 1.2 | 9.01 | 9.02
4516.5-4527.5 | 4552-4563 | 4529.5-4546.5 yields 0.9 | 8.34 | 9.09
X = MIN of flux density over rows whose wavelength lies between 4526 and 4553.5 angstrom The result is 6.95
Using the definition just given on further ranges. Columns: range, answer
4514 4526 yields 7.69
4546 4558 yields 8.57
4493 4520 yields 7.9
